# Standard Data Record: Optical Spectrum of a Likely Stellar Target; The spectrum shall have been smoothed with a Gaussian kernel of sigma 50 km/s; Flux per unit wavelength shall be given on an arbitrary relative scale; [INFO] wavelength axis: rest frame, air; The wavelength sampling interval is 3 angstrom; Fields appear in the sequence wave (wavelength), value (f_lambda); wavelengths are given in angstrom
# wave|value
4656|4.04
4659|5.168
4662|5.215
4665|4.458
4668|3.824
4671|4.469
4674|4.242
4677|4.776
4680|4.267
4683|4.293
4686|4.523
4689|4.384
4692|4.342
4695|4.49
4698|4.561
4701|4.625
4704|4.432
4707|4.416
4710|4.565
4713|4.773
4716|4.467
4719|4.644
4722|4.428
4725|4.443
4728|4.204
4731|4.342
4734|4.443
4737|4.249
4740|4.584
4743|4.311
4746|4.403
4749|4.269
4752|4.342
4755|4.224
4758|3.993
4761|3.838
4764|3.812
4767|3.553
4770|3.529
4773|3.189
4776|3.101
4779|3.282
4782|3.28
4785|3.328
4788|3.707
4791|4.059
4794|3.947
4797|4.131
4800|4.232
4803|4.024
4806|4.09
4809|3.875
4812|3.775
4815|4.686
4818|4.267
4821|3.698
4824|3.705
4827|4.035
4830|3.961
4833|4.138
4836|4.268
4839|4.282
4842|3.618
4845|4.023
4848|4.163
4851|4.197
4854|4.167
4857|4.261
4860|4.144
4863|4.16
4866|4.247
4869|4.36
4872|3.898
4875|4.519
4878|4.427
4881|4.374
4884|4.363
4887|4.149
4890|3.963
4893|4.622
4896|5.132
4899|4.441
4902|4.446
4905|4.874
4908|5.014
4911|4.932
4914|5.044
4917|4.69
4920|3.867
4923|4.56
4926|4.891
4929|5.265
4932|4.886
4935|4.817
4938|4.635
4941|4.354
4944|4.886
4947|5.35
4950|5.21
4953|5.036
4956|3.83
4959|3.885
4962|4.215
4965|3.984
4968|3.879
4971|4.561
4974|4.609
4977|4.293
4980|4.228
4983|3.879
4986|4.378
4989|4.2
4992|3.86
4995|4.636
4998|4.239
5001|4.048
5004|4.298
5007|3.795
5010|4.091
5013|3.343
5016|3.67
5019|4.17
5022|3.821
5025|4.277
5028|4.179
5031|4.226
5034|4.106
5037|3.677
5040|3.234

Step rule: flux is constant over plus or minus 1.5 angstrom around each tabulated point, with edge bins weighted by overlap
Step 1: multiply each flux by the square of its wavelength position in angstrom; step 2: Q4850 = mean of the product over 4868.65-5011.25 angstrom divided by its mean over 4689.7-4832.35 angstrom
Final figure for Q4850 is 1.17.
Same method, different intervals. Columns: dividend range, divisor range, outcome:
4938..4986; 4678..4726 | 1.10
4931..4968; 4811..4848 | 1.18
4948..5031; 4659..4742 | 1.05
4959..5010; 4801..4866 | 1.09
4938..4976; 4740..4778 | 1.25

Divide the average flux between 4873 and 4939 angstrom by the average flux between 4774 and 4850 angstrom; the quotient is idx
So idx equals 1.19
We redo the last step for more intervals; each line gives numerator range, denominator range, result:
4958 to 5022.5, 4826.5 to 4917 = 0.94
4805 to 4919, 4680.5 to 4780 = 1.02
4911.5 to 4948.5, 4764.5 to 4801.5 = 1.32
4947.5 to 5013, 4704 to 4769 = 0.99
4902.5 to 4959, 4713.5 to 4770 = 1.12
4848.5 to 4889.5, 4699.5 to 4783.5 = 1.03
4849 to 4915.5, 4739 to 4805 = 1.15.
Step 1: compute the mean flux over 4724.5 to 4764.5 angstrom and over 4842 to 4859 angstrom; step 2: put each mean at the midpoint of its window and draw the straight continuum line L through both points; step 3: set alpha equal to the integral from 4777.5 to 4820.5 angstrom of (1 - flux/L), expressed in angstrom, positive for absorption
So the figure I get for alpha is 2.9 angstrom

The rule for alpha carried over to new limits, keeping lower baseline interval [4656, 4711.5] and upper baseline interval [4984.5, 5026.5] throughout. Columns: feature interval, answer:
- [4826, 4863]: 1.44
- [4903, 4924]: -2.64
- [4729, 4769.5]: 2.18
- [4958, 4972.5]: 0.00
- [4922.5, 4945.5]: -3.55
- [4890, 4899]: -0.95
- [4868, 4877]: -0.05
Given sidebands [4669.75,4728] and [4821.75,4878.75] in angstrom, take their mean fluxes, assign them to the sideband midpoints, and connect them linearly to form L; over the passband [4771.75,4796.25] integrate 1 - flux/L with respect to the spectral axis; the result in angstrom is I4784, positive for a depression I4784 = 4.4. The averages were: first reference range 4.47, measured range 3.51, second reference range 4.13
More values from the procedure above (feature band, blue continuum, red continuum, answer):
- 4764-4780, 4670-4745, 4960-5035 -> 3.7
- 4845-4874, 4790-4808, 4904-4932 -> 1.7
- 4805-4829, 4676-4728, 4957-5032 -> 1.8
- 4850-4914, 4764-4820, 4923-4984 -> -3.4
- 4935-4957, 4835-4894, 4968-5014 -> -3.2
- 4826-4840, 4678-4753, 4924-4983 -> 1.1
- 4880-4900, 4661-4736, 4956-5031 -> -1.0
